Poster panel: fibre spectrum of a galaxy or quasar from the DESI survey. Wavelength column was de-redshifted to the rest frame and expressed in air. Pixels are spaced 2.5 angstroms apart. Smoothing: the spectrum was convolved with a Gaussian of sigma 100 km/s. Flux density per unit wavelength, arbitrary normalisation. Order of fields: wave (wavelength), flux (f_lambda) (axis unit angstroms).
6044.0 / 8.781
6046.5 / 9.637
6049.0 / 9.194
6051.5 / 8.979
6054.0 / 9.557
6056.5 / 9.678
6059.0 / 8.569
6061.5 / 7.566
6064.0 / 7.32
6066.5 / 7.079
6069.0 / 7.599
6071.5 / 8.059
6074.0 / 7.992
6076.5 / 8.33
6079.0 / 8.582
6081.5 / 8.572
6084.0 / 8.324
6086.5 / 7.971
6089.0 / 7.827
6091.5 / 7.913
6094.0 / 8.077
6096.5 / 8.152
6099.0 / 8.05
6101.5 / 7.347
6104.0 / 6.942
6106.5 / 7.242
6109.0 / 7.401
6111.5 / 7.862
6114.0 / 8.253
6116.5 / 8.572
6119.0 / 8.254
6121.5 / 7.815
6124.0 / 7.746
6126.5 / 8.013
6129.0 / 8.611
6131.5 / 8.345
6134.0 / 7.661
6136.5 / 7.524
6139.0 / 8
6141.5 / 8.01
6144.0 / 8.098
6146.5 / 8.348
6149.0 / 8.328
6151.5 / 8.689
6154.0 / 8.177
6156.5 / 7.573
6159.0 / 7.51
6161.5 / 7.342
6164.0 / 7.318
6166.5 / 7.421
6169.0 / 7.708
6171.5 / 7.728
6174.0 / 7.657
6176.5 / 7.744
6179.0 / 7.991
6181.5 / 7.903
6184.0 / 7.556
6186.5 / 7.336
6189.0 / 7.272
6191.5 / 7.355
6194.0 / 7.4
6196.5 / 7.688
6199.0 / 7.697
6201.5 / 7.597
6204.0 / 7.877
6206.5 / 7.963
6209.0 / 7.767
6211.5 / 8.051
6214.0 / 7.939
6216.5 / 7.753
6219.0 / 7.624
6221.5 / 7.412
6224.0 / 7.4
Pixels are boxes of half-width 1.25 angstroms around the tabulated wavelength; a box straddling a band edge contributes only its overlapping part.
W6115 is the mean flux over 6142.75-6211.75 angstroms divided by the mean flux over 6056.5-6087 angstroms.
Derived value 0.96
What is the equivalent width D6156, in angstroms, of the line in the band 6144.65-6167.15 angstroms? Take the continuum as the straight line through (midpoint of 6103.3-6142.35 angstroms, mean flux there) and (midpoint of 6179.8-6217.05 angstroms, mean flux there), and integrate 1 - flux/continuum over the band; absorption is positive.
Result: -0.2 angstroms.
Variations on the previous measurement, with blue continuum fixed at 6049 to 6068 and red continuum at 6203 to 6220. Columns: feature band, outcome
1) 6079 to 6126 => 1.9 angstroms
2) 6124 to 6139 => 0.3 angstroms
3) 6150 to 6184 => 1.2 angstroms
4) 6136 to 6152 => -0.1 angstroms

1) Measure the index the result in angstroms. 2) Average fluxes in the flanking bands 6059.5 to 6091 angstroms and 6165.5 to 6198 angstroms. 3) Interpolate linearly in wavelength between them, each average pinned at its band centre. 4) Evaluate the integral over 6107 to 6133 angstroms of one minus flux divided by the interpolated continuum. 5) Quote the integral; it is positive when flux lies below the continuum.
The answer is -0.86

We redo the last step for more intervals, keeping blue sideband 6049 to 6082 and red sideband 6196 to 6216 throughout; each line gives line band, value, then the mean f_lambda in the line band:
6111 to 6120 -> -0.1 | 8.27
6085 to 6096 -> 0.4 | 7.97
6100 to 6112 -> 1.2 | 7.34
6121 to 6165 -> 0.5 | 7.96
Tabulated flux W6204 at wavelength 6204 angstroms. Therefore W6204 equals 7.877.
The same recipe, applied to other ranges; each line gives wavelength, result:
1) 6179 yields 7.991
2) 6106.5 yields 7.242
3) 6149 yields 8.328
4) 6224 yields 7.4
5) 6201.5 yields 7.597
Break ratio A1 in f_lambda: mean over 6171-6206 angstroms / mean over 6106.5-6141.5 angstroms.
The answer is 0.96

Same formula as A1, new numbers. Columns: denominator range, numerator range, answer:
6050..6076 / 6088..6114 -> 0.93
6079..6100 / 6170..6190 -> 0.94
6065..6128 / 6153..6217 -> 0.97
